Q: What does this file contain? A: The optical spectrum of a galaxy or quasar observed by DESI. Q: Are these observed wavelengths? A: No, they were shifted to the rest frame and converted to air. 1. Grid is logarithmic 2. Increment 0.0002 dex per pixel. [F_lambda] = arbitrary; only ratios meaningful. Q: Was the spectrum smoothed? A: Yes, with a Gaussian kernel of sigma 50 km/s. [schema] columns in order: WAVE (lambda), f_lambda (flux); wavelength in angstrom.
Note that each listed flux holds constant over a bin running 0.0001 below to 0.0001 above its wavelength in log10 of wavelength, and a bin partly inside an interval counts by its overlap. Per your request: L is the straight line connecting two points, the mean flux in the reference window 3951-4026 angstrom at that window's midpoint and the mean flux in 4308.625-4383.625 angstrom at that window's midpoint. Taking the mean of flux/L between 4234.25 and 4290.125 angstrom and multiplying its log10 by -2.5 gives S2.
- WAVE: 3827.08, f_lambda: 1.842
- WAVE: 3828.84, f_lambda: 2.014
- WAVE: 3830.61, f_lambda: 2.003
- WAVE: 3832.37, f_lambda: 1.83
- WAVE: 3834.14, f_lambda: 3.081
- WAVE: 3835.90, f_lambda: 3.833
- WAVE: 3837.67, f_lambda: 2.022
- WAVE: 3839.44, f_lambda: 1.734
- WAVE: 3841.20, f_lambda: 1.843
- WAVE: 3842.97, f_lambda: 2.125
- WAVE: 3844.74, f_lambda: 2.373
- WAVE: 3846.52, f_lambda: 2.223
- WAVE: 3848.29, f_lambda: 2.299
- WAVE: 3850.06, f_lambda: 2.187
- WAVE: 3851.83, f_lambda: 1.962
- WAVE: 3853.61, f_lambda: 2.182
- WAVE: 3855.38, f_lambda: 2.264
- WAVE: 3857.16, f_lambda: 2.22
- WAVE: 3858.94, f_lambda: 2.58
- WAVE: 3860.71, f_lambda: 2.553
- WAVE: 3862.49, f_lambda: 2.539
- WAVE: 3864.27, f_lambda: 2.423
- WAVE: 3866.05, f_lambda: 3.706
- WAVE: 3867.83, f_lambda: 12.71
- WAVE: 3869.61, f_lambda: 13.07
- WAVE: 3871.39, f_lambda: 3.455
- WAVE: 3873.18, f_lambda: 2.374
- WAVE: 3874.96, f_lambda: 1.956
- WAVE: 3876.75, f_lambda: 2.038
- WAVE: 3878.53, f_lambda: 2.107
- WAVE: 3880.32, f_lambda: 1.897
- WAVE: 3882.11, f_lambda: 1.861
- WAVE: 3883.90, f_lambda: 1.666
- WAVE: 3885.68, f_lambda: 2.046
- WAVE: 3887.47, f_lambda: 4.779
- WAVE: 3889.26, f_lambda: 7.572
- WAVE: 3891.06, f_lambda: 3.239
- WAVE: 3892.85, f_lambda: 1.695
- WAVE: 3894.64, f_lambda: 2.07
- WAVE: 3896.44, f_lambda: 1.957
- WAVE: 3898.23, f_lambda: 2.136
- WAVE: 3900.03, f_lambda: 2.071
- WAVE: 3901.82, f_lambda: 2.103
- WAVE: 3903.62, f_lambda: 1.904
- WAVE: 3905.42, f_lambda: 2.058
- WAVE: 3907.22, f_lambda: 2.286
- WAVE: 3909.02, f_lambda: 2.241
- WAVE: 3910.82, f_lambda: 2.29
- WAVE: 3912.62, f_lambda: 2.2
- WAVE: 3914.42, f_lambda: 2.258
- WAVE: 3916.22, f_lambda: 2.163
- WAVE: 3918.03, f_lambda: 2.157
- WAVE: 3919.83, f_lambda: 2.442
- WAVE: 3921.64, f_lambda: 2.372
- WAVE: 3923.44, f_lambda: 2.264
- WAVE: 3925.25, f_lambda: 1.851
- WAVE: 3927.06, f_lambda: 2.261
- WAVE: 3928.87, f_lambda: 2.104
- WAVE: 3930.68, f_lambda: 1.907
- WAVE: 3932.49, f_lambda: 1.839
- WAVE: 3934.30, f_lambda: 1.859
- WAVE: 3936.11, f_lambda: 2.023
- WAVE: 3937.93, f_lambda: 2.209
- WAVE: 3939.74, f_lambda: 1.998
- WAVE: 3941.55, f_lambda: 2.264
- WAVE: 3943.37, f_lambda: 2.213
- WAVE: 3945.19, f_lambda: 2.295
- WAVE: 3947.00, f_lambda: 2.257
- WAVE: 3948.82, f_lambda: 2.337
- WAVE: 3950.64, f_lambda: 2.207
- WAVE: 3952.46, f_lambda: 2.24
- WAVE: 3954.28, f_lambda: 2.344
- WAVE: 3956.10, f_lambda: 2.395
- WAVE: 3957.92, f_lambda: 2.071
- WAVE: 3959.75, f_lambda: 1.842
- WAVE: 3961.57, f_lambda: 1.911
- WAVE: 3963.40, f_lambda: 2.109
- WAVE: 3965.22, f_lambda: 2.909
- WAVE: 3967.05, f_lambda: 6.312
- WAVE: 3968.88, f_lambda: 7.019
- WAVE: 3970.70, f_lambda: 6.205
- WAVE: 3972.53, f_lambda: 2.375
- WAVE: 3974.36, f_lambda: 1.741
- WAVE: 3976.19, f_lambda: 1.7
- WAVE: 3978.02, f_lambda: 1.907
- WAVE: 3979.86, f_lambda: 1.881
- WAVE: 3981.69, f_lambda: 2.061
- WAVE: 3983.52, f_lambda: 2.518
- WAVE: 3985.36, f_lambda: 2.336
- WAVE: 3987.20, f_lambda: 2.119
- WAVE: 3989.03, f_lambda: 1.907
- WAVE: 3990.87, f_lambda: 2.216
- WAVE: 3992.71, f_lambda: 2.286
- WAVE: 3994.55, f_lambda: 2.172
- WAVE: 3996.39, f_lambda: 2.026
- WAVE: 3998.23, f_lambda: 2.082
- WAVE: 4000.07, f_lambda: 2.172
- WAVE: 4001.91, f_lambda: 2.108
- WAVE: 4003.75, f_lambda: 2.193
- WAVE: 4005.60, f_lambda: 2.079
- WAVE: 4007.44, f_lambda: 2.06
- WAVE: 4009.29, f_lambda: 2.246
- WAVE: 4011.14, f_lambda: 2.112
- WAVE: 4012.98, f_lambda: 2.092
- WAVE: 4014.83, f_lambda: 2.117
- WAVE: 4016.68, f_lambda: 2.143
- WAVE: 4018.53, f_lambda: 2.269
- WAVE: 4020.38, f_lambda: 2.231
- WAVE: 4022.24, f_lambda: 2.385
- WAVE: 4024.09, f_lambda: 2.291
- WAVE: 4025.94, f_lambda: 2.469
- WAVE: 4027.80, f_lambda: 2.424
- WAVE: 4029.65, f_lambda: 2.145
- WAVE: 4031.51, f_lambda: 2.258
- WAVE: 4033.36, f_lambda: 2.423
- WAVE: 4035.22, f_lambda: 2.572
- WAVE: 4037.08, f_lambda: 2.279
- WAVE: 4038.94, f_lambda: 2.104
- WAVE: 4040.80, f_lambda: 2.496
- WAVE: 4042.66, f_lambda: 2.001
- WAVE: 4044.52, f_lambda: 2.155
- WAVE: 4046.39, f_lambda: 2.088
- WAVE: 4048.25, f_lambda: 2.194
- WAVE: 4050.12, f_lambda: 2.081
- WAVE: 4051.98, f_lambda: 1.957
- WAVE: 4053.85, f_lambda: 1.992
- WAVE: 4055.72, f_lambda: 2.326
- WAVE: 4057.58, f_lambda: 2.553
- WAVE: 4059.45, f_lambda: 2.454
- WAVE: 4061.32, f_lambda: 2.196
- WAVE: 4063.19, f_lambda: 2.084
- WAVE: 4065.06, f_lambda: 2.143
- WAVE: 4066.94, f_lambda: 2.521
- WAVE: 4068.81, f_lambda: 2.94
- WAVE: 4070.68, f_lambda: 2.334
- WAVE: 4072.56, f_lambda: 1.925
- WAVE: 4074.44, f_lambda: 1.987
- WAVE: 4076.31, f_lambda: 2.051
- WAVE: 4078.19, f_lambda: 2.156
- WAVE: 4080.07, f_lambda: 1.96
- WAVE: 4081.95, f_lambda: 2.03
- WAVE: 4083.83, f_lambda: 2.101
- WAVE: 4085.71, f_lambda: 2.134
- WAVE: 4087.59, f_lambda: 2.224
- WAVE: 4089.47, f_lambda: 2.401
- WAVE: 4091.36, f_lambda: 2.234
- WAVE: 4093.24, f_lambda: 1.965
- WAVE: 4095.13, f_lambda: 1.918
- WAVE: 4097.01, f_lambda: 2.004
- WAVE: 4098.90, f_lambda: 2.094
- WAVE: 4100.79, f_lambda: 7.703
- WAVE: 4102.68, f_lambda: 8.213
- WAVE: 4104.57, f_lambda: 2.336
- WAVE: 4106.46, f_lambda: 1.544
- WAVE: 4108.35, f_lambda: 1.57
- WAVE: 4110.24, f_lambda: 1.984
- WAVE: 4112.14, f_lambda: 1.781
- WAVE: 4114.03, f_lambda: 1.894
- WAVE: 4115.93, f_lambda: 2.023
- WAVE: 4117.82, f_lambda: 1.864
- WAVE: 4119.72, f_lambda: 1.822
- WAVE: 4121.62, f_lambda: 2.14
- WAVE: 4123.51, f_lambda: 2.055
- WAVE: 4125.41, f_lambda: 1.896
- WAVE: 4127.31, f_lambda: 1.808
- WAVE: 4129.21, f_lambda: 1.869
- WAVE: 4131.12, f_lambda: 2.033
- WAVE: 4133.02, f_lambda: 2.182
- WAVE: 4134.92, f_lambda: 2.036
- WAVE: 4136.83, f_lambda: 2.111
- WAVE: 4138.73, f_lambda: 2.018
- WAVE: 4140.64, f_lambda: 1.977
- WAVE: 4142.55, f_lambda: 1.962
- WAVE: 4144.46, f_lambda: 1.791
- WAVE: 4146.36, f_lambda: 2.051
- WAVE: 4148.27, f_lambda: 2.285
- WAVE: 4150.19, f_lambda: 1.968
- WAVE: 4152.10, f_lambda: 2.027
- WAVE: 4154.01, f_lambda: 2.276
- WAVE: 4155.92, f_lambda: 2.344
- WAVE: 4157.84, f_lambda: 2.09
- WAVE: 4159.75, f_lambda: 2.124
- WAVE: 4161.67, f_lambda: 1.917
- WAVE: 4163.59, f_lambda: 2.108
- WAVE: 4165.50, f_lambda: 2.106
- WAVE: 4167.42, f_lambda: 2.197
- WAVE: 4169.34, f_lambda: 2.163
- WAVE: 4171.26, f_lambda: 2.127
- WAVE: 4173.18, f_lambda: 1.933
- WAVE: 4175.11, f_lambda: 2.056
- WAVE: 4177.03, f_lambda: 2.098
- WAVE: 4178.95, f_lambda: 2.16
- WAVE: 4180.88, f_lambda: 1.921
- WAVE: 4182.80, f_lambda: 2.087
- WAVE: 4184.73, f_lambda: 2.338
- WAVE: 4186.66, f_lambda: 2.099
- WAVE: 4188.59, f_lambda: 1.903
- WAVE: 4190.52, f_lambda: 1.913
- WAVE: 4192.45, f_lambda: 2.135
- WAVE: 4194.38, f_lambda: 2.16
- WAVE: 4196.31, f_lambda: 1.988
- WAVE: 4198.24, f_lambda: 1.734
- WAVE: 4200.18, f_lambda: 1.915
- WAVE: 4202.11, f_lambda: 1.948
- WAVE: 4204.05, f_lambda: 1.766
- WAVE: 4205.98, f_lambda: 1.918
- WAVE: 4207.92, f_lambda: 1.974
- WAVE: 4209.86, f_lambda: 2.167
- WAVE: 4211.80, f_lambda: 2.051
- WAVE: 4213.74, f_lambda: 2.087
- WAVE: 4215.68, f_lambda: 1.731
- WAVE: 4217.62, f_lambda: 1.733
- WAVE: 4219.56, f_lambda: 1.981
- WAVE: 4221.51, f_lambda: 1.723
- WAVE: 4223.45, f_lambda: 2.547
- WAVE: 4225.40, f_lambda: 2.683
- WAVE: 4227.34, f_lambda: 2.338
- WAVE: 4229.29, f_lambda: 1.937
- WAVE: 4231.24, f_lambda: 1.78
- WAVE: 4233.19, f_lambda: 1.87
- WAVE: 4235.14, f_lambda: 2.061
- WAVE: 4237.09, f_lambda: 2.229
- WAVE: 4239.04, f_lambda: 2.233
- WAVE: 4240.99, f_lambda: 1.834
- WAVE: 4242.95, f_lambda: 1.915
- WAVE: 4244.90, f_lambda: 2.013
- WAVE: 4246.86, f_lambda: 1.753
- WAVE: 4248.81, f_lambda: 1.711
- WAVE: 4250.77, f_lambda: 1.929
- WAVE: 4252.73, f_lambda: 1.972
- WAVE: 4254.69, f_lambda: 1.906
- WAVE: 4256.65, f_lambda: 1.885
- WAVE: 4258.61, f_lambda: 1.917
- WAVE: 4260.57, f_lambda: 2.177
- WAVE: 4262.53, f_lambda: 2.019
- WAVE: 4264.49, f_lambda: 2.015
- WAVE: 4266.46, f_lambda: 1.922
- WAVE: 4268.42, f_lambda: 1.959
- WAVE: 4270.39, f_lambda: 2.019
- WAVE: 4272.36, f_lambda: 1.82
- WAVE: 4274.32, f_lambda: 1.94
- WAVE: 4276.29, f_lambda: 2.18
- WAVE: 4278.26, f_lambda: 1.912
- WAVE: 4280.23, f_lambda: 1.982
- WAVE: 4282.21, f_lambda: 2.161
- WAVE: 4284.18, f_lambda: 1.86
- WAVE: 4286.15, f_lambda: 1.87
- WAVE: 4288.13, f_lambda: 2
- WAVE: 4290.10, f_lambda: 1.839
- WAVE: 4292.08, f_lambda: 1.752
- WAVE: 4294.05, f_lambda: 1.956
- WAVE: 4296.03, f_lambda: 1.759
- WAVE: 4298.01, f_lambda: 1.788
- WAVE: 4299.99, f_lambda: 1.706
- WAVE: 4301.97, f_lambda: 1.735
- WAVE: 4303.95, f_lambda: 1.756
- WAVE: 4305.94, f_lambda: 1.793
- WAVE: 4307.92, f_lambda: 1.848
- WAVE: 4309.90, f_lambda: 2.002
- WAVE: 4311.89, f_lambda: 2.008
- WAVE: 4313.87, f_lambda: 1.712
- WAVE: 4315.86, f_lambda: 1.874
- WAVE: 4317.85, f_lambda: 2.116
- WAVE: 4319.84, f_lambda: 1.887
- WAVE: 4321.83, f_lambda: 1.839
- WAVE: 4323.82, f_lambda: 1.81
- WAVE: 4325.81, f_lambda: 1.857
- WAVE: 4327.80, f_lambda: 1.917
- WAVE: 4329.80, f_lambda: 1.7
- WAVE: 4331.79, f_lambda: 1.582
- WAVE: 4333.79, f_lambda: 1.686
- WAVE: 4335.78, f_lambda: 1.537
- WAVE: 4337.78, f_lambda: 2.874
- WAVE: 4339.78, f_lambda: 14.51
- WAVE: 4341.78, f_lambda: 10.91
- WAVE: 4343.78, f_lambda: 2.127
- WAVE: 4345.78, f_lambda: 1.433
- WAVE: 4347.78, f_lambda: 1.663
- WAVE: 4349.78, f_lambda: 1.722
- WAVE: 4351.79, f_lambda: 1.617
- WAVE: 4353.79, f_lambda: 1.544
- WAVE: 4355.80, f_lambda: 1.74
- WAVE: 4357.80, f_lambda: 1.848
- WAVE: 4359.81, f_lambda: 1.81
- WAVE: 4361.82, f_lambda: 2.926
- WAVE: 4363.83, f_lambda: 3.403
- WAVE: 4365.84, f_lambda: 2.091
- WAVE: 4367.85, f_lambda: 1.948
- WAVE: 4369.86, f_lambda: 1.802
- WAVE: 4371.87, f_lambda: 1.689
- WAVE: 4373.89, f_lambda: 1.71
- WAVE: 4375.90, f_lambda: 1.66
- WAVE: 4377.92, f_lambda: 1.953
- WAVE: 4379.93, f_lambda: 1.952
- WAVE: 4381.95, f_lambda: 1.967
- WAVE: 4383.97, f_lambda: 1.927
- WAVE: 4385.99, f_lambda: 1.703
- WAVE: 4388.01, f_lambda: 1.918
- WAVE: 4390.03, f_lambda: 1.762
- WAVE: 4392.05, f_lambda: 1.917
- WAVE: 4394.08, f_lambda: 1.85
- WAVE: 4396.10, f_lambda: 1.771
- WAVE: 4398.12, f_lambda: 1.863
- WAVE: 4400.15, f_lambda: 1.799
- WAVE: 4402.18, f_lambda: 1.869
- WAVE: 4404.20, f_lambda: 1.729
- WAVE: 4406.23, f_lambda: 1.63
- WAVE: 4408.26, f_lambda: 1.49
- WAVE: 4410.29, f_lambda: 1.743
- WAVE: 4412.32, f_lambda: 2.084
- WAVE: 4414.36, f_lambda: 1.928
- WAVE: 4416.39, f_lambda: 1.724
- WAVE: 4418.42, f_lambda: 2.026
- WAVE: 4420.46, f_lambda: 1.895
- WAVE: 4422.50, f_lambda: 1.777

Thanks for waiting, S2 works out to 0.25 mag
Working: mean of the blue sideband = 2.48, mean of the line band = 1.97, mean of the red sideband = 2.49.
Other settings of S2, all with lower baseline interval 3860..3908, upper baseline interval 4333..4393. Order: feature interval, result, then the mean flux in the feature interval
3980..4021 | 0.420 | 2.16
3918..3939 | 0.482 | 2.1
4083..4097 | 0.387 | 2.13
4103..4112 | 0.299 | 2.29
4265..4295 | 0.382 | 1.95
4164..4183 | 0.366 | 2.09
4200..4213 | 0.411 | 1.97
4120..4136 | 0.438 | 2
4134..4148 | 0.426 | 2.01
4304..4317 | 0.410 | 1.87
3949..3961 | 0.428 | 2.18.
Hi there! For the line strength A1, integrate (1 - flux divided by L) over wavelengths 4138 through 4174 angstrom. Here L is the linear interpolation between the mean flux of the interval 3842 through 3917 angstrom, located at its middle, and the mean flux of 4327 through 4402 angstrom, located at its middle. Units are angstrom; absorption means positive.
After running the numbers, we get 8.1 angstrom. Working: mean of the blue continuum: 2.95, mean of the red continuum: 2.47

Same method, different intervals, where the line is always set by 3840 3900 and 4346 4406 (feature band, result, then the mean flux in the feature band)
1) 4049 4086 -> 6.30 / 2.2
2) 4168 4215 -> 6.38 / 2.03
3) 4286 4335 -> 5.32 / 1.83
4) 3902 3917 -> 4.27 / 2.17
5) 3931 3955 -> 6.50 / 2.15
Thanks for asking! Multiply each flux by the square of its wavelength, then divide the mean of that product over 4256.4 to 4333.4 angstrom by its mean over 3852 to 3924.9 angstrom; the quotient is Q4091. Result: 0.78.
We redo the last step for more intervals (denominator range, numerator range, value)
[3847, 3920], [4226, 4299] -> 0.79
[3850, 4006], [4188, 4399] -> 0.96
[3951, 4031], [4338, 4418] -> 1.18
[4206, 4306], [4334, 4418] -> 1.29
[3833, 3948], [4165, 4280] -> 0.88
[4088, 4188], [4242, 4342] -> 1.08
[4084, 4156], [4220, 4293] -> 0.91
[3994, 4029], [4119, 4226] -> 1.01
